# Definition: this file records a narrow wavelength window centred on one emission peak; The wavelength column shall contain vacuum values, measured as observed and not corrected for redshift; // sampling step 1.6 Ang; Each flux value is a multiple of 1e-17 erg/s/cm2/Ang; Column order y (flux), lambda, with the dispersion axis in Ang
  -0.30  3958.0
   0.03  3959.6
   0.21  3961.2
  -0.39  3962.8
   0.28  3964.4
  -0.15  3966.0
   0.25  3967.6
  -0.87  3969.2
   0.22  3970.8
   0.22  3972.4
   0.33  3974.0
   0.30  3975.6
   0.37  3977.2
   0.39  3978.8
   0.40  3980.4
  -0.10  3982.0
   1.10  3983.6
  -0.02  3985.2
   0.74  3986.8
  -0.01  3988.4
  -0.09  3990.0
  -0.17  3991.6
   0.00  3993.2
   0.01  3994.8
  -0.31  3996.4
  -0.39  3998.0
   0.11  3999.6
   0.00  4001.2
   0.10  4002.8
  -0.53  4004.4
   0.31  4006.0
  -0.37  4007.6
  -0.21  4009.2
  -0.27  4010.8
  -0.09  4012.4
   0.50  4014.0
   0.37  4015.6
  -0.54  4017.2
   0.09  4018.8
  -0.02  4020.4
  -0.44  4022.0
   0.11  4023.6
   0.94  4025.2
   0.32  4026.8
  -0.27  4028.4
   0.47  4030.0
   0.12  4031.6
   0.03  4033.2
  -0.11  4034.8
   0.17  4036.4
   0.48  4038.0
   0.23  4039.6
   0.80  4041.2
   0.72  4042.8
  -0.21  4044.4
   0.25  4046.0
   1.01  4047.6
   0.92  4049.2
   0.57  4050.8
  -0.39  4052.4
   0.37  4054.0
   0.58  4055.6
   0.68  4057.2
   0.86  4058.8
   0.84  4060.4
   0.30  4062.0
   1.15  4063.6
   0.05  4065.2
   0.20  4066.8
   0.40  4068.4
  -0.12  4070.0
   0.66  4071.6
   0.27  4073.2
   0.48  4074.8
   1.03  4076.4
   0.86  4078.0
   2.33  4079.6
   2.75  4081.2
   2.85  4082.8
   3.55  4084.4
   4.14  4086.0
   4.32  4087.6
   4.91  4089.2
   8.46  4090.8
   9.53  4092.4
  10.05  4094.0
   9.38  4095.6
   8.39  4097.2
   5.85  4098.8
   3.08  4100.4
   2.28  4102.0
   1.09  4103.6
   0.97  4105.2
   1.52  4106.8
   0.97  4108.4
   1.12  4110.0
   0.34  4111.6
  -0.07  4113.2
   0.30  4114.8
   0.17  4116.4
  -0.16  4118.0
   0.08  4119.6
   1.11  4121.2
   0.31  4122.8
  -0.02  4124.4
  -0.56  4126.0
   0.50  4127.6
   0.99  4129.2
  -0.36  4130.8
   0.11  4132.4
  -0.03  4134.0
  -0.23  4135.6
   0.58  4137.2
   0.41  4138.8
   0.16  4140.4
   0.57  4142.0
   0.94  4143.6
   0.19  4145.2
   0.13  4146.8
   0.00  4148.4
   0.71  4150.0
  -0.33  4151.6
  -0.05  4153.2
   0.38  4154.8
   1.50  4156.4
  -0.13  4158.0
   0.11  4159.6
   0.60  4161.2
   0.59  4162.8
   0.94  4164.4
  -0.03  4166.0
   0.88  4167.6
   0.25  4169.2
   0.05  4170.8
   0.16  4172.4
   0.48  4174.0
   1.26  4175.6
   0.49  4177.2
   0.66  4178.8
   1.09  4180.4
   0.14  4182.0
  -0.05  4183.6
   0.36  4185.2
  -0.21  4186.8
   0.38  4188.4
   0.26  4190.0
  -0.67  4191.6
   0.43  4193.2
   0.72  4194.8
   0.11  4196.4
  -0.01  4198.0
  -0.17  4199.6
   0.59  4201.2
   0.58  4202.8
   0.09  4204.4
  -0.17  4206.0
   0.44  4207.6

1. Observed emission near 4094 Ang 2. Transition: Ly-alpha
